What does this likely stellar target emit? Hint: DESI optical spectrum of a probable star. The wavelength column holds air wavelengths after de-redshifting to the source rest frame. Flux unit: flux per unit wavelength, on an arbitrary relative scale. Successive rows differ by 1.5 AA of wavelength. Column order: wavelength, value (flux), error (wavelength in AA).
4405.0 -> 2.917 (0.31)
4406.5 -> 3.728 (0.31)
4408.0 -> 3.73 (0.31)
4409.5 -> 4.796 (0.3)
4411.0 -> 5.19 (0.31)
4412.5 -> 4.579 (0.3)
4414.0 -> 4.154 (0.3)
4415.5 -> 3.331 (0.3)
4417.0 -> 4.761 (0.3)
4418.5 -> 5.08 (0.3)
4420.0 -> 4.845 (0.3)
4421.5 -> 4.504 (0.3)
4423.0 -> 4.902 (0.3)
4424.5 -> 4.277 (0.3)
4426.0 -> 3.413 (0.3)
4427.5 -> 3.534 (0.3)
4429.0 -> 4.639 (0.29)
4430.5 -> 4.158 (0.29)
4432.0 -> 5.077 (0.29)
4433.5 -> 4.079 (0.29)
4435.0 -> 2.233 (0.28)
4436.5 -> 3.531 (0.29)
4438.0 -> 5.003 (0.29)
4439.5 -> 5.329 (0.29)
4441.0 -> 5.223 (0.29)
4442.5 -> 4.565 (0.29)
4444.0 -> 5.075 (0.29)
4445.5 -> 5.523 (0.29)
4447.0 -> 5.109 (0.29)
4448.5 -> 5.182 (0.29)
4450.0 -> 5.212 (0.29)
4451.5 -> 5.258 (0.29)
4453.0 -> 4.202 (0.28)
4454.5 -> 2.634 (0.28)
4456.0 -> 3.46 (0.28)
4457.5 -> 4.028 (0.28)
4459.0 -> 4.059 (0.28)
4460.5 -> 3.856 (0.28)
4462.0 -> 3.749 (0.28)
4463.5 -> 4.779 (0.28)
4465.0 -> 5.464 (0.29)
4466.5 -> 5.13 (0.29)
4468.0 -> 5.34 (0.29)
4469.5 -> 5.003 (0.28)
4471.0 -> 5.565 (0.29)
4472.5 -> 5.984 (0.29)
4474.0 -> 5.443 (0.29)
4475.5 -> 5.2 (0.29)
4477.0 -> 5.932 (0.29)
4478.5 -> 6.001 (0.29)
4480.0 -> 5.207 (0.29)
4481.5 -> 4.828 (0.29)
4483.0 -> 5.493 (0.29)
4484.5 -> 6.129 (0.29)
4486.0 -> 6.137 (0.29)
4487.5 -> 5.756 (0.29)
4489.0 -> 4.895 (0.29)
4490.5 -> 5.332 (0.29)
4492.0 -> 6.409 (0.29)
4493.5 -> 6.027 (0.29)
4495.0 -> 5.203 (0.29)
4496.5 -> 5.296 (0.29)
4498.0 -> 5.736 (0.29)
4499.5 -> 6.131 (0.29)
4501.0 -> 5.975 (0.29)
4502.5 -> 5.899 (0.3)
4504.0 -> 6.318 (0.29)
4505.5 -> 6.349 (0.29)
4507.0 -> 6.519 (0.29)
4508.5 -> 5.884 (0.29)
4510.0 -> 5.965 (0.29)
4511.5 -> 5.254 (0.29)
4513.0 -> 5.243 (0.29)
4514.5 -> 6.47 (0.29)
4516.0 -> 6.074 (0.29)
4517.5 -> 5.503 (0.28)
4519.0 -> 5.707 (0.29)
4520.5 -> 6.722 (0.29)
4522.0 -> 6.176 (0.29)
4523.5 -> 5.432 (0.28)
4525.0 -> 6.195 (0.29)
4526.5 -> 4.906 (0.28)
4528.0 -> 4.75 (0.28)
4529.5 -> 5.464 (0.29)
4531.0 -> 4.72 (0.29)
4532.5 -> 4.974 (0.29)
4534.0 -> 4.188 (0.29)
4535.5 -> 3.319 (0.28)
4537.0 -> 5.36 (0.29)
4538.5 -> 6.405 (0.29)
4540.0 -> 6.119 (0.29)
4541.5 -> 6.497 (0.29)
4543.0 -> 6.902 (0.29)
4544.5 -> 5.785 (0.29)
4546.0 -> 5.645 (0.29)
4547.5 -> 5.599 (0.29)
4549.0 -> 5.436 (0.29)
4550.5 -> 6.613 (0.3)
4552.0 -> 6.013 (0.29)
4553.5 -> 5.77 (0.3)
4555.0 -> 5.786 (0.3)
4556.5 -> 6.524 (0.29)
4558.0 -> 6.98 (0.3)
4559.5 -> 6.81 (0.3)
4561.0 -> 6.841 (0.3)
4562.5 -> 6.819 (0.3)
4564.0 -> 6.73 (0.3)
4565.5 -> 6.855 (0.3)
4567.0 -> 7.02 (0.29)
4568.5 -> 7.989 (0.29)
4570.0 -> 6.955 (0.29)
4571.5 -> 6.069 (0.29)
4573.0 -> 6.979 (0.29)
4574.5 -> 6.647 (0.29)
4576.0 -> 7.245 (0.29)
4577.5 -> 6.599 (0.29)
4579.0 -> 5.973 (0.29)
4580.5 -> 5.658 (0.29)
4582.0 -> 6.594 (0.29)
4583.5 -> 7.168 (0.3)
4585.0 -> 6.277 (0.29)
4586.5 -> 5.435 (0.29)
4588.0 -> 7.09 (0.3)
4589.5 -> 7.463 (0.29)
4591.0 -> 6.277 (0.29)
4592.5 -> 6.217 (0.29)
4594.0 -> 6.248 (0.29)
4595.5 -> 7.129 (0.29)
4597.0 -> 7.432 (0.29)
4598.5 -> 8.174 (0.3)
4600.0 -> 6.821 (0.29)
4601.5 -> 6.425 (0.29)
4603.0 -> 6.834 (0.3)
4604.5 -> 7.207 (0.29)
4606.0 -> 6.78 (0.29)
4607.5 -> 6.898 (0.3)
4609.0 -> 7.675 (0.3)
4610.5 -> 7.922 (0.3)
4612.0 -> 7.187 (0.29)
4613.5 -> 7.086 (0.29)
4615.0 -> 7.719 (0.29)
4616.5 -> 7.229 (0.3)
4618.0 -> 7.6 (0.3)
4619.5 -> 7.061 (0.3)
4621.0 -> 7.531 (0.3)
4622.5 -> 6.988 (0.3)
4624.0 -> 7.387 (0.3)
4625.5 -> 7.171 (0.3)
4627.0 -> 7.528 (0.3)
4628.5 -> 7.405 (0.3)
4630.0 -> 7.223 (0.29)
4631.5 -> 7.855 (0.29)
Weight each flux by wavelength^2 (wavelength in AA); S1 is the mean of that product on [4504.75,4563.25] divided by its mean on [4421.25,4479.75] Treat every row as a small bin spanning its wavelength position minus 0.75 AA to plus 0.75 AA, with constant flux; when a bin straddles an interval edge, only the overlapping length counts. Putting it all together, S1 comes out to 1.3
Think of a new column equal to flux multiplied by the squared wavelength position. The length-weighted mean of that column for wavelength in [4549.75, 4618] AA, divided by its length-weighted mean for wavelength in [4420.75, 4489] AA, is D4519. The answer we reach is 1.51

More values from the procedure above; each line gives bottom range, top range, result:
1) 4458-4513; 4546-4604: 1.25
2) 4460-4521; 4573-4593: 1.21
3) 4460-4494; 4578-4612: 1.33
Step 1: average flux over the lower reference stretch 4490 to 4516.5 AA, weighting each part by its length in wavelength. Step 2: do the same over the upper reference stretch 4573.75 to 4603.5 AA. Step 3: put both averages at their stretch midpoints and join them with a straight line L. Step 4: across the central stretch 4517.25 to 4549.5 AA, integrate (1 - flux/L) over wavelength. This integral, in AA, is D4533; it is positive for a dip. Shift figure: 3.3 AA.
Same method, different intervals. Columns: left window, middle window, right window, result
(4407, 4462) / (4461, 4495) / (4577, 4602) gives -2.7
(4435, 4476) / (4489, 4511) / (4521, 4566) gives -2.5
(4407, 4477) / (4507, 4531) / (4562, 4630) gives 0.2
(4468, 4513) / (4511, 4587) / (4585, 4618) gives 4.0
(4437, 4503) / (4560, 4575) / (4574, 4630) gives -0.9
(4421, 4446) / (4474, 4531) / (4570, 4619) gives -2.8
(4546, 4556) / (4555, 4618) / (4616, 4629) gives -2.8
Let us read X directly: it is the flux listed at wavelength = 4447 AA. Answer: 5.109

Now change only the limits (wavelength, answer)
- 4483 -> 5.493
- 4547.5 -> 5.599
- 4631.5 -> 7.855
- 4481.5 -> 4.828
